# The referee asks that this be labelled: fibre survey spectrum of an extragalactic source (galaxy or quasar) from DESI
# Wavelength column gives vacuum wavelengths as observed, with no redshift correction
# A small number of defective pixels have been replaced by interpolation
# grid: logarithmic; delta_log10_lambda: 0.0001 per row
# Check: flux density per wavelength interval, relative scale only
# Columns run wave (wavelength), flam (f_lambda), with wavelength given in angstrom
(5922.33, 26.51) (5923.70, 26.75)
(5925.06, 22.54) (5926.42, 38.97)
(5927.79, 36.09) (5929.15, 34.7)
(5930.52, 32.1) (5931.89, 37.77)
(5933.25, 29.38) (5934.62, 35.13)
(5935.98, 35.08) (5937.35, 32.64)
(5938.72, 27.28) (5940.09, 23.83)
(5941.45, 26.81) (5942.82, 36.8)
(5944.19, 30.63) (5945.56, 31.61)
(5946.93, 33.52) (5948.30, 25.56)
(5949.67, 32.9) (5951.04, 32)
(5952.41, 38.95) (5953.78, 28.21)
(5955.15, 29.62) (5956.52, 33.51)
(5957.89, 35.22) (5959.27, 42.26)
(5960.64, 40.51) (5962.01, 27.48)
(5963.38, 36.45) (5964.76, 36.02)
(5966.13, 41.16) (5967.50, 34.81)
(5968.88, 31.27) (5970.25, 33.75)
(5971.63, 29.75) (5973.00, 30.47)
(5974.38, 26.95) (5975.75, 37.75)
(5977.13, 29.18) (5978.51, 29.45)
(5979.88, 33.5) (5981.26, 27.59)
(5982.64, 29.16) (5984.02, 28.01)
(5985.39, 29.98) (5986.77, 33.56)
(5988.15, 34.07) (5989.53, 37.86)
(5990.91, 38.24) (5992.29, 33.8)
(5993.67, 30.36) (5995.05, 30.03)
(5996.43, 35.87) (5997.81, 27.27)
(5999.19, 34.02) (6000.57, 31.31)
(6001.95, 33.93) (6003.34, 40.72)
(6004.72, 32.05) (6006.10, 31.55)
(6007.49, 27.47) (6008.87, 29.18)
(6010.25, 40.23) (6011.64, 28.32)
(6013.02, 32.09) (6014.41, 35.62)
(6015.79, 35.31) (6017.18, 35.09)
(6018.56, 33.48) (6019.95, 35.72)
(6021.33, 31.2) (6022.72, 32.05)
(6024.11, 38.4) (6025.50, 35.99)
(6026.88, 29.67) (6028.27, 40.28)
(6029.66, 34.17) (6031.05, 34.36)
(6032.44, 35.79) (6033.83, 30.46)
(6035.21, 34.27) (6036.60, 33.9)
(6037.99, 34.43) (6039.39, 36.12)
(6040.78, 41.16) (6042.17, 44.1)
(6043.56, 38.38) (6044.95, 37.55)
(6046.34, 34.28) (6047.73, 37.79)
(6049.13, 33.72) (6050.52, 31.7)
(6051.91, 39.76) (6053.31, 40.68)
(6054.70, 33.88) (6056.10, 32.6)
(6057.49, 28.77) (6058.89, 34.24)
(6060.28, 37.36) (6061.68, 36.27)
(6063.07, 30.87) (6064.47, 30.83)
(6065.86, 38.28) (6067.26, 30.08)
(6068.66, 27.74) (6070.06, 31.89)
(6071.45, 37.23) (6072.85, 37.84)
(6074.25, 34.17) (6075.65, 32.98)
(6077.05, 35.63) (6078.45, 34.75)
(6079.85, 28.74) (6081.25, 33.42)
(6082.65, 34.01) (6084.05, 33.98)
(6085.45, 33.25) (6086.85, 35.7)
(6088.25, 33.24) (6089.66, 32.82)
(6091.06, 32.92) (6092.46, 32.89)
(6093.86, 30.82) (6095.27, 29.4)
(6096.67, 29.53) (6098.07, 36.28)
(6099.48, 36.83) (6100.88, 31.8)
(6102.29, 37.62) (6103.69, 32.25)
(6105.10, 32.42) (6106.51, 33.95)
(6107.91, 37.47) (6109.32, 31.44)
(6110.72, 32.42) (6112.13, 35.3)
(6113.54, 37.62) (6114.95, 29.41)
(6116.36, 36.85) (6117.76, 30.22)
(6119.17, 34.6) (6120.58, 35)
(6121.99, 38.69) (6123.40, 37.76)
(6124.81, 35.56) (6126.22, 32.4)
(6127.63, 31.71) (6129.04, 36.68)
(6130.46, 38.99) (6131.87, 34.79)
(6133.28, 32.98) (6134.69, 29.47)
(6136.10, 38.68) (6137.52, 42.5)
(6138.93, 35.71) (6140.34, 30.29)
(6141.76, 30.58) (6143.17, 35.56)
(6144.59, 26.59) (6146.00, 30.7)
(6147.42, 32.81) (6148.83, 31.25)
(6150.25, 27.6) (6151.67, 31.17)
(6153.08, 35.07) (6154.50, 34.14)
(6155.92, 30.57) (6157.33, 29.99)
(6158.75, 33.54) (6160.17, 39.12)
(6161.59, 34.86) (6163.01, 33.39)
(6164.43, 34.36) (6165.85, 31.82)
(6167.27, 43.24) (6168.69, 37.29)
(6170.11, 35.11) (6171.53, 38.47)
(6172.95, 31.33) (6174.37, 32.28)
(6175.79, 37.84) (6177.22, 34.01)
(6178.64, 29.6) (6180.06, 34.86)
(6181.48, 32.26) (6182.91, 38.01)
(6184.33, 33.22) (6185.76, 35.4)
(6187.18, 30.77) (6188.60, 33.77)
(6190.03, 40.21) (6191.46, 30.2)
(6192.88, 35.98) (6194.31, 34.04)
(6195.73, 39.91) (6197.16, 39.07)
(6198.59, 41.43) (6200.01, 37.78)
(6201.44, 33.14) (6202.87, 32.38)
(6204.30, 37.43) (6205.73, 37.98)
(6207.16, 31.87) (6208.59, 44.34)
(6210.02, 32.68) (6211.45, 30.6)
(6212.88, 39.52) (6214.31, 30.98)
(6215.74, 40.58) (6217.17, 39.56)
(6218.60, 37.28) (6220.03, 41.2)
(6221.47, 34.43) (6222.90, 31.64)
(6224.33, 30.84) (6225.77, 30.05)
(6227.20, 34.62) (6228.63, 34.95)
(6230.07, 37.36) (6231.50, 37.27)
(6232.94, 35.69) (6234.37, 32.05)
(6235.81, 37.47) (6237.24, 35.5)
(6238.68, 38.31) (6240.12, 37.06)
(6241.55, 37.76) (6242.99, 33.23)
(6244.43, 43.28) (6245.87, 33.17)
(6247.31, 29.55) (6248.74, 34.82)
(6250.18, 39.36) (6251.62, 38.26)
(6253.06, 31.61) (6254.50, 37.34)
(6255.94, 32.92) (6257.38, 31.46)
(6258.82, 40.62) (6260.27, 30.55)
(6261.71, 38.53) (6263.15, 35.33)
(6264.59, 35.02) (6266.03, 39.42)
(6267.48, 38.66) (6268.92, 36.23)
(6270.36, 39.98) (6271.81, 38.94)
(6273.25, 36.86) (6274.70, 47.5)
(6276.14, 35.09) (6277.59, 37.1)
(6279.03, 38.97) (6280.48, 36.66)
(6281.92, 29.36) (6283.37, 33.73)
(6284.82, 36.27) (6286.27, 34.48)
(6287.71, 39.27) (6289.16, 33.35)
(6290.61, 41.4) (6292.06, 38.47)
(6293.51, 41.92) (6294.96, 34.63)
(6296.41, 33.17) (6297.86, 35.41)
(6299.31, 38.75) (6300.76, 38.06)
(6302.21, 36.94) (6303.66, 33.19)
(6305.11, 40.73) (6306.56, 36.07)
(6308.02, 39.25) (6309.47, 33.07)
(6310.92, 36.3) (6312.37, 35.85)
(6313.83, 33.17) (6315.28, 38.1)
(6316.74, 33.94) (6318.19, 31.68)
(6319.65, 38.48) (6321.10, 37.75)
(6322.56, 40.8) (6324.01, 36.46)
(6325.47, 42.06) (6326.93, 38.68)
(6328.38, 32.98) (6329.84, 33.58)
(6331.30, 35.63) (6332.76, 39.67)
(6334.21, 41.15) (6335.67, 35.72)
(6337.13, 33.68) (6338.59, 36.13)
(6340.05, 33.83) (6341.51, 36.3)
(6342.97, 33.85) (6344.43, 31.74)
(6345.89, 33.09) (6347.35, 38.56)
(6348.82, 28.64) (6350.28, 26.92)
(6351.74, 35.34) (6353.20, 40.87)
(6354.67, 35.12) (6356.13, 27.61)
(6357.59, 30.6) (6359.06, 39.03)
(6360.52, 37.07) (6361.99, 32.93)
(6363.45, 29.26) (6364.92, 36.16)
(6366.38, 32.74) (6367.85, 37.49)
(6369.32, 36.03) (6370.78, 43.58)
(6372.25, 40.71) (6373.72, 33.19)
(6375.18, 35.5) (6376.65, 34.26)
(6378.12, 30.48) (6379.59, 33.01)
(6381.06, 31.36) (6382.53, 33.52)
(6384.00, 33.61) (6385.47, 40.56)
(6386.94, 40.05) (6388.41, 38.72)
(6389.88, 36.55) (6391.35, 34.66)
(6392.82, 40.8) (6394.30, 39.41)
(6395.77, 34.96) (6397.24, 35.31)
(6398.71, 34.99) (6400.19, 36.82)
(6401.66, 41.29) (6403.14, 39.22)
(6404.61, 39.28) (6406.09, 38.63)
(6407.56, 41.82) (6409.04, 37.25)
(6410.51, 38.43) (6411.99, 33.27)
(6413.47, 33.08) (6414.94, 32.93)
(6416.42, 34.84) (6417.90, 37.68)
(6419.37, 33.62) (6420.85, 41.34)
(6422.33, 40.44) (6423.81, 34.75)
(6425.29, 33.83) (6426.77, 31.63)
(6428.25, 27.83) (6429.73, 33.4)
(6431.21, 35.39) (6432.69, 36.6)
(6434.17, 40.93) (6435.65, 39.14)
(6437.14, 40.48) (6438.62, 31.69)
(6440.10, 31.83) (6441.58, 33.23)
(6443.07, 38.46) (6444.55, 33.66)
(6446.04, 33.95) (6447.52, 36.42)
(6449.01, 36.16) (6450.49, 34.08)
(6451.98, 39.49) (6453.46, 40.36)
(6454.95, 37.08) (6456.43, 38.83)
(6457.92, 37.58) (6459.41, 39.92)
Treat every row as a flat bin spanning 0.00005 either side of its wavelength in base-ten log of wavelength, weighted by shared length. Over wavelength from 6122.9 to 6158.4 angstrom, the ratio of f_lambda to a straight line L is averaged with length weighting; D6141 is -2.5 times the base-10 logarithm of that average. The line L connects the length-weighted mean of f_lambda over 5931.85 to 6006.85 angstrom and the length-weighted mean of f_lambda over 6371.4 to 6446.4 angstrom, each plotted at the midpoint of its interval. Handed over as 0.02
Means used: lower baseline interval 32.6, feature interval 33.3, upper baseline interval 36.1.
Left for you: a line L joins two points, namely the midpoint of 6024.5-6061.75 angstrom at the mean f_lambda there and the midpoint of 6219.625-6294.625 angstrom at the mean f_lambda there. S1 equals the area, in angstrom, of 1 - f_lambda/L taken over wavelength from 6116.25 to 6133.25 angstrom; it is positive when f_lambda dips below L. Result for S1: 0.3 angstrom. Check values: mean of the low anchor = 35.6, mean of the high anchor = 36.2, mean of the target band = 35.1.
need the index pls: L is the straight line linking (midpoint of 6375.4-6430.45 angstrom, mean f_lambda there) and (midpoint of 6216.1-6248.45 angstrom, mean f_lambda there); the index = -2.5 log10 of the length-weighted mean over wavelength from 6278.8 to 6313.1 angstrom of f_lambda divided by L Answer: -0.020 mag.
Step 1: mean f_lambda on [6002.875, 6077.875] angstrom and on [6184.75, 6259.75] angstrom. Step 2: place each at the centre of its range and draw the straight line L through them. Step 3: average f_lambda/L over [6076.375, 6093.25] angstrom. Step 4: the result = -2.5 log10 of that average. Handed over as 0.04 mag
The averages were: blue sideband 34.6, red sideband 35.7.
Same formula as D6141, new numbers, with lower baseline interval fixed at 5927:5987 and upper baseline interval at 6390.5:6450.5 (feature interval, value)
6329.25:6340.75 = -0.02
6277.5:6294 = -0.05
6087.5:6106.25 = 0.02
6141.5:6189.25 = 0.02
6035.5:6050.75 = -0.11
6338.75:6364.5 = 0.06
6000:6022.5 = -0.01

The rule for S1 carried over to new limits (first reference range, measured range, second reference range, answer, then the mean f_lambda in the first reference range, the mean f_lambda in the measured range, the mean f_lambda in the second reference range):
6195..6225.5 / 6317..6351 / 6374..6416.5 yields 0.8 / 36.3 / 35.5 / 36.4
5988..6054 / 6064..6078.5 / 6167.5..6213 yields 0.5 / 34.7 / 33.8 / 35.4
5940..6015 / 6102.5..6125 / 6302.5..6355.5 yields -0.4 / 32.7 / 34.5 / 35.8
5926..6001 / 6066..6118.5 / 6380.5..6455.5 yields 0.5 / 32.7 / 33.4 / 36.4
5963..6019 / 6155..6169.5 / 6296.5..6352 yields -0.2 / 32.8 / 34.8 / 35.8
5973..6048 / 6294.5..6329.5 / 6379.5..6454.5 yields -0.8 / 33.7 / 36.5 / 36.3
